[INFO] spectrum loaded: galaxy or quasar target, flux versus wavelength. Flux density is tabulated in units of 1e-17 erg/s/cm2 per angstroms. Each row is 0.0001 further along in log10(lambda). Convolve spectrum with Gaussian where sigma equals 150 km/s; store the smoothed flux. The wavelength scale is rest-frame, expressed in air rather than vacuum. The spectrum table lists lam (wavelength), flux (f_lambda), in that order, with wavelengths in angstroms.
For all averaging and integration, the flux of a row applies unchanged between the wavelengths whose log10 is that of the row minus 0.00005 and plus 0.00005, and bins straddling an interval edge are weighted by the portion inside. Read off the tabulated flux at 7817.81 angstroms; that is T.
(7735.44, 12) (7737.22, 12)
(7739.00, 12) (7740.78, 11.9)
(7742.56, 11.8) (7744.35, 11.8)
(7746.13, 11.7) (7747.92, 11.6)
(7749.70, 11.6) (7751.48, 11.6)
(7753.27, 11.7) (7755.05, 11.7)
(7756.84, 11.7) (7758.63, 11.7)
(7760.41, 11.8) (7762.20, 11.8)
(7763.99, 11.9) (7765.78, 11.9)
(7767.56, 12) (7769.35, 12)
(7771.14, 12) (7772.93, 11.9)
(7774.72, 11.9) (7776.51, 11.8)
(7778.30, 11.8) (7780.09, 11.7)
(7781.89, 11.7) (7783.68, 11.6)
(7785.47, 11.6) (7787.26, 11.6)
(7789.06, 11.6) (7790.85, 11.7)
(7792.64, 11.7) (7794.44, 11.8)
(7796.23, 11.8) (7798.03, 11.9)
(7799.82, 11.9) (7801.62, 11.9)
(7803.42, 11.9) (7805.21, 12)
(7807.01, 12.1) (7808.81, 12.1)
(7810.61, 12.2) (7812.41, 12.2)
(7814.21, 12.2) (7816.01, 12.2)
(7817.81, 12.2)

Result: 12.2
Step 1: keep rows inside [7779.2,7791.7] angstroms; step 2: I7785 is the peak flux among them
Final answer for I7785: 11.7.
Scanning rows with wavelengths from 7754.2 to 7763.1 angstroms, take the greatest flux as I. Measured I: 11.8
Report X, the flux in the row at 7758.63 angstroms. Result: 11.7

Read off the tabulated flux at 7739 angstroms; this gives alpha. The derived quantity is 12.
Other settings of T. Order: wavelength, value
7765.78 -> 11.9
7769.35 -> 12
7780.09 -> 11.7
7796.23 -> 11.8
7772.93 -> 11.9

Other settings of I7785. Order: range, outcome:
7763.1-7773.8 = 12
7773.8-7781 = 11.9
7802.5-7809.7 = 12.1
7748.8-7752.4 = 11.6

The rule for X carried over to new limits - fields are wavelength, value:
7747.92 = 11.6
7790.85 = 11.7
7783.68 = 11.6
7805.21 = 12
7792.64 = 11.7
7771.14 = 12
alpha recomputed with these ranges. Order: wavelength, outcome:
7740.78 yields 11.9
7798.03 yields 11.9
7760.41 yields 11.8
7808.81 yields 12.1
